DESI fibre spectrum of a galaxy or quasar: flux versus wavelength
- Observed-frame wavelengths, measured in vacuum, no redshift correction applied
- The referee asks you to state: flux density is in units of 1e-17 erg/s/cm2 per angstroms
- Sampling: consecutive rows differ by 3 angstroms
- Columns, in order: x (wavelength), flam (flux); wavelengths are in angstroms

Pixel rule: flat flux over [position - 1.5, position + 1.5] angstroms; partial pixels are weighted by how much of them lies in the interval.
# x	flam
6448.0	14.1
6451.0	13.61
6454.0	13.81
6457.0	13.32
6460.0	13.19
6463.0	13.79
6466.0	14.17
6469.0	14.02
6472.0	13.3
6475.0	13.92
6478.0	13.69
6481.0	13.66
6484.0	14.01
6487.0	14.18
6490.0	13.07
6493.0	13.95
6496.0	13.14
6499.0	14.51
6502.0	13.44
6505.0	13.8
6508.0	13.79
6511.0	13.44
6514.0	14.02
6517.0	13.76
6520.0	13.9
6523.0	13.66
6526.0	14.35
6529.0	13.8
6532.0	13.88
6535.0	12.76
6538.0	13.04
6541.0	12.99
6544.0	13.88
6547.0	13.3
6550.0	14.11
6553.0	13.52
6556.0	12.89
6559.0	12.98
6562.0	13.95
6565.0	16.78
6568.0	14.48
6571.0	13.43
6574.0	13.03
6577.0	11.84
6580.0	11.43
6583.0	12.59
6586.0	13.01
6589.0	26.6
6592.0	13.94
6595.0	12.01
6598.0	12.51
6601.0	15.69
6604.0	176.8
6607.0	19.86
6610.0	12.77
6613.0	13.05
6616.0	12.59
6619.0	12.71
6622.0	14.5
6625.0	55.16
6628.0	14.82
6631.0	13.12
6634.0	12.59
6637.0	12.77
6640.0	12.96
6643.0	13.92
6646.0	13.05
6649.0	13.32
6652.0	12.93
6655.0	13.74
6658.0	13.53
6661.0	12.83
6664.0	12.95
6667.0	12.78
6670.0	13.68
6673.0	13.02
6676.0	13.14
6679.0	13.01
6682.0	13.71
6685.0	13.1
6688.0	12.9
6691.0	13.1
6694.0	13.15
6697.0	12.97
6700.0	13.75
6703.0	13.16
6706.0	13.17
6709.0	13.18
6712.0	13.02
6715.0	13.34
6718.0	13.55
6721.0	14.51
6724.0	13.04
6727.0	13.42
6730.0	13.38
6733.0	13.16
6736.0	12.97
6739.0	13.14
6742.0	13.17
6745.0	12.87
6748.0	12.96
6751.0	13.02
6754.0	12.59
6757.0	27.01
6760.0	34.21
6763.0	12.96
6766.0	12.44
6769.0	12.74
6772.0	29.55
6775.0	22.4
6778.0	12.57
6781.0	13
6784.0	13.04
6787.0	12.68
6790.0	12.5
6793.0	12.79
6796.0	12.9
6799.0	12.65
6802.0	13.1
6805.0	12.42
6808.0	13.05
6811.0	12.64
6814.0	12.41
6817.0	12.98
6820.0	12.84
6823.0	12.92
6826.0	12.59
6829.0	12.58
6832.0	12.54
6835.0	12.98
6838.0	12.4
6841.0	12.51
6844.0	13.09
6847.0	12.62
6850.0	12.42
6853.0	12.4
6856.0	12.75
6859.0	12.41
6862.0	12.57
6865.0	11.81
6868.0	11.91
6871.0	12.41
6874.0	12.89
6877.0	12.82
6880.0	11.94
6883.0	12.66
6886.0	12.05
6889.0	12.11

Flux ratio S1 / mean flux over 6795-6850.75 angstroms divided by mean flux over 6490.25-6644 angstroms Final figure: 0.7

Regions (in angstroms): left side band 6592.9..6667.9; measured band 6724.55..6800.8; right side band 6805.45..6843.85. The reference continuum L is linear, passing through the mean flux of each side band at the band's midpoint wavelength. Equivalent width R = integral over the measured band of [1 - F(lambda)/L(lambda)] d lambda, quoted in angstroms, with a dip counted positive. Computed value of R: 0.96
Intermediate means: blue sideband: 21.7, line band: 15.3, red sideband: 12.7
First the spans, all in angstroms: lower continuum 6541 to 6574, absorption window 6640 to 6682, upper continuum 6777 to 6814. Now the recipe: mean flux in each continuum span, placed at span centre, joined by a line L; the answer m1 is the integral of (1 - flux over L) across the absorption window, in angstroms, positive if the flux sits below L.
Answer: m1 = 0.5 angstroms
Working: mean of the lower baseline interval 13.8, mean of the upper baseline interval 12.8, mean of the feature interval 13.2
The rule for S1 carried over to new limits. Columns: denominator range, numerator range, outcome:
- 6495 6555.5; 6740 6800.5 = 1.16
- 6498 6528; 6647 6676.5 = 0.95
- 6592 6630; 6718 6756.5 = 0.45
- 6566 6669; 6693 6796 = 0.75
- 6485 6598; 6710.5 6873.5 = 1.01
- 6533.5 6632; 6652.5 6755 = 0.65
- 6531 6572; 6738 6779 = 1.27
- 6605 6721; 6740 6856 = 0.94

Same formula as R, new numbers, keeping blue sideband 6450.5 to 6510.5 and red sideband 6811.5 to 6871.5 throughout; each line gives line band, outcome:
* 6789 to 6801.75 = 0.0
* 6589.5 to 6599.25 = -0.6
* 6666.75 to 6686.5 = -0.2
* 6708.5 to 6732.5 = -0.9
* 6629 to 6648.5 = 0.1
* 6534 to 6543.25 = 0.4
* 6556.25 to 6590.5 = -2.8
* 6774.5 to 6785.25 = -1.6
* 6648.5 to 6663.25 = -0.1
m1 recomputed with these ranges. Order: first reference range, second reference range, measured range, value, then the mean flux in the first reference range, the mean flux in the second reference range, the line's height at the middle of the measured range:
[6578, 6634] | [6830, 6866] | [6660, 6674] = 5.7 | 25.3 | 12.6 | 22.1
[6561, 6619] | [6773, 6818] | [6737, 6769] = -1.6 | 22.8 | 13.6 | 15.5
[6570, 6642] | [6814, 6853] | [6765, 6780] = -2.6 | 22.5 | 12.7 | 15.3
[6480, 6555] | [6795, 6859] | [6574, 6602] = -1.8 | 13.7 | 12.7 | 13.5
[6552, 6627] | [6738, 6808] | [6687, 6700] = 3.8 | 22.3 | 15.5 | 18.4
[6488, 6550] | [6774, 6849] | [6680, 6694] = 0.1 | 13.6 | 13.1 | 13.3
